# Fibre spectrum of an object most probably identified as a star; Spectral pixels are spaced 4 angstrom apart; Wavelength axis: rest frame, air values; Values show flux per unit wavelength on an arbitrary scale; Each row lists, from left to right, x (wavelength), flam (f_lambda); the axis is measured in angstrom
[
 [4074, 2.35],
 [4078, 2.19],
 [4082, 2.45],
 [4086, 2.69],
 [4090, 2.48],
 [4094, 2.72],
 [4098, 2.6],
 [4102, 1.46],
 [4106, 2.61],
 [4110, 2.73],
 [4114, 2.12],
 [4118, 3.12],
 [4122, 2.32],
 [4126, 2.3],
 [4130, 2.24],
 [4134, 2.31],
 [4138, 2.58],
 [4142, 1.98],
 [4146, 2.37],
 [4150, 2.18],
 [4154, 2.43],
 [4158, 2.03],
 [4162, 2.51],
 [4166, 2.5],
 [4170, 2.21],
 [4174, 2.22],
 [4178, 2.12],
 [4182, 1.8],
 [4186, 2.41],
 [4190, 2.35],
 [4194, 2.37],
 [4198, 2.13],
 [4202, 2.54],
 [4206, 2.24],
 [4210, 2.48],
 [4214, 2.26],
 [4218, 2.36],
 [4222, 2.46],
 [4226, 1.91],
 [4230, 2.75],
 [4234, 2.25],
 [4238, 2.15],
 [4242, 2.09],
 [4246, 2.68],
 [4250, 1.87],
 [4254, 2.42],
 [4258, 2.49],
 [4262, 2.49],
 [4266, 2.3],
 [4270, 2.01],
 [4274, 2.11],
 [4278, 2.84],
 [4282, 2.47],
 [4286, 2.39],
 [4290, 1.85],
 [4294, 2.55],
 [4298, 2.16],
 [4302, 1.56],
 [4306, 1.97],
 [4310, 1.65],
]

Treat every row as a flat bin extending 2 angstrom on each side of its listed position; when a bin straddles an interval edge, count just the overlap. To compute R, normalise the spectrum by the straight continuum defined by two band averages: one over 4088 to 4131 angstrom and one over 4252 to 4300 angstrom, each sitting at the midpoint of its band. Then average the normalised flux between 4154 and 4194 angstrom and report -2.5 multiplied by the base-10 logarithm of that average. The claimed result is 0.07 mag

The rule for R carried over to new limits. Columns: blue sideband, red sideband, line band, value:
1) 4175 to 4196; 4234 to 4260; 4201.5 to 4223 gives -0.064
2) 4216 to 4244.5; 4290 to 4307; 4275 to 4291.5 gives -0.140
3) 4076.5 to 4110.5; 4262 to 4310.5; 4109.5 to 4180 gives 0.011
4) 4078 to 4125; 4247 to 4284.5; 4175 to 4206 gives 0.072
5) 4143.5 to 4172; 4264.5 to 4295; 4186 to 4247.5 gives -0.011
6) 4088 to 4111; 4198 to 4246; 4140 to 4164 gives 0.061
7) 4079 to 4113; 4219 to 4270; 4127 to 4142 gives 0.043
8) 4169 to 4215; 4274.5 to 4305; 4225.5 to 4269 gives -0.031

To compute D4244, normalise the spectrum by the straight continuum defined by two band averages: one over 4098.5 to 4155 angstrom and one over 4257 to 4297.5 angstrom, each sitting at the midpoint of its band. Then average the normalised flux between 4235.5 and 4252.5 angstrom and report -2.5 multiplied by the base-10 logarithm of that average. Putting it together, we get 0.065 mag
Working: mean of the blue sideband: 2.34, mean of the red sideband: 2.34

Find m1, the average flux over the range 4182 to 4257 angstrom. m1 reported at 2.31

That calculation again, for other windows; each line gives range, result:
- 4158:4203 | 2.27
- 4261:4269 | 2.33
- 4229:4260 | 2.32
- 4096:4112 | 2.35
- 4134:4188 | 2.26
